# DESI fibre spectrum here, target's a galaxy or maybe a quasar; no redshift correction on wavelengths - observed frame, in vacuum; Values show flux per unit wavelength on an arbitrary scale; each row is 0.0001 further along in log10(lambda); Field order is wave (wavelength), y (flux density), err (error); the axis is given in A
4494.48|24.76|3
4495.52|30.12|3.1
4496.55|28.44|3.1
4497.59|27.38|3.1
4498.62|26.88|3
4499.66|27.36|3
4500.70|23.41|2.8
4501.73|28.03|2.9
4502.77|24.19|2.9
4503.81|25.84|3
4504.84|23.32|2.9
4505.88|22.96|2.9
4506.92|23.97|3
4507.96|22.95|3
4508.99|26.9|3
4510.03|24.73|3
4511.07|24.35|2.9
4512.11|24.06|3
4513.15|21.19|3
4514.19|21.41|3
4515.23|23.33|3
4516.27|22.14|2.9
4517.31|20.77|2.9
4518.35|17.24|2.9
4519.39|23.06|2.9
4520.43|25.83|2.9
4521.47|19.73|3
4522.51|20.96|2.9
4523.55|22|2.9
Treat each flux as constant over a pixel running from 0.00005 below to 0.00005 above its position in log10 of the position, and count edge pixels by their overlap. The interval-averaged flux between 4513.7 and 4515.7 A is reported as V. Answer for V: 22.4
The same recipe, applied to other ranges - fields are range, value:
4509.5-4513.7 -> 23.5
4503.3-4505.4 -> 24.6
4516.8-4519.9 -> 20.4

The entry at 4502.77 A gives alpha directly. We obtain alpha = 24.19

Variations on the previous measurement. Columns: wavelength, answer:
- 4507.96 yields 22.95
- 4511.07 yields 24.35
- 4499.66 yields 27.36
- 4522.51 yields 20.96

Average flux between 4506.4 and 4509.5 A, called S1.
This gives 24.6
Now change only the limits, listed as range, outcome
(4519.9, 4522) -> 22.8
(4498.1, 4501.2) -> 25.9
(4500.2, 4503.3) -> 25.2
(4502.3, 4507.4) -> 24.1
